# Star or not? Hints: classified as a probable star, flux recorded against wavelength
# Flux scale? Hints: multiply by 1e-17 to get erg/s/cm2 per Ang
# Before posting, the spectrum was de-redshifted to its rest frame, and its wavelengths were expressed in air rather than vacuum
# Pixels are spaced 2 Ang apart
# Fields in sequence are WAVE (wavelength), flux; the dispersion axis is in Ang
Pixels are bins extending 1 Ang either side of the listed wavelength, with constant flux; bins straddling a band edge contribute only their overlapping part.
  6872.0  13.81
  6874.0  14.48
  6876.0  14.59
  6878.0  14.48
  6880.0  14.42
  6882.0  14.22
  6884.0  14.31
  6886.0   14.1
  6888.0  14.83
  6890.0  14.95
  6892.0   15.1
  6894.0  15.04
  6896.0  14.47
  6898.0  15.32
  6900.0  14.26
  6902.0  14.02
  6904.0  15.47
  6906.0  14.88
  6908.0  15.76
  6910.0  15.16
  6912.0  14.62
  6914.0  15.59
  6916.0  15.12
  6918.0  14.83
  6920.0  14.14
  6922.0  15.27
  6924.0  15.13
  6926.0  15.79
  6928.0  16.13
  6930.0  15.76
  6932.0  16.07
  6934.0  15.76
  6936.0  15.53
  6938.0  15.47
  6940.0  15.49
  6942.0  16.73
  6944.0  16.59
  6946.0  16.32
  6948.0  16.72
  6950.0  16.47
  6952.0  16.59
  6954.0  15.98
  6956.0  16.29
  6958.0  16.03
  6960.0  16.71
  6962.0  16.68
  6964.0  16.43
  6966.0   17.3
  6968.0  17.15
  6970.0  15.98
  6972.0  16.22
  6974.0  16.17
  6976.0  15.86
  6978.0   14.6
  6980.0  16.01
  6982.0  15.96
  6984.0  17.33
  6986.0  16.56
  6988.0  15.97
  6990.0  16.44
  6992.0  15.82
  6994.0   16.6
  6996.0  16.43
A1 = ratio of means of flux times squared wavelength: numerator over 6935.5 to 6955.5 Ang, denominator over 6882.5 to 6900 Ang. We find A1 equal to 1.1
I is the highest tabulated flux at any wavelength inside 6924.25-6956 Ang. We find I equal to 16.73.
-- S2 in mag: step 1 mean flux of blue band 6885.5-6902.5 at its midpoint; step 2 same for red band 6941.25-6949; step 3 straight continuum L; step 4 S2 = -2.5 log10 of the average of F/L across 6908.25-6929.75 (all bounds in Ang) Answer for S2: 0.029 mag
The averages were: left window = 14.7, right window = 16.6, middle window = 15.2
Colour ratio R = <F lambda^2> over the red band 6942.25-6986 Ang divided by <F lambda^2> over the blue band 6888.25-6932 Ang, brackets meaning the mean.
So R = 1.10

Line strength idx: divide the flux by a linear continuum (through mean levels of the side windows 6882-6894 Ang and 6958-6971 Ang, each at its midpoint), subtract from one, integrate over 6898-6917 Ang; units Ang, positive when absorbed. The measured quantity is 0.20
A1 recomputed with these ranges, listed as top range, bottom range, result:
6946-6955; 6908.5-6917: 1.10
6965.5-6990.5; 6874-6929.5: 1.12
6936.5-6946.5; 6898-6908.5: 1.09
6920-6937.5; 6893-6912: 1.05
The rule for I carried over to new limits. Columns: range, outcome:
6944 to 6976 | 17.3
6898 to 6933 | 16.13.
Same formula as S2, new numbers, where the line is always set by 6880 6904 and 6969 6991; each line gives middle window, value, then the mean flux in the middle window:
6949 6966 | -0.049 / 16.5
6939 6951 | -0.059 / 16.4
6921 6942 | -0.028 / 15.7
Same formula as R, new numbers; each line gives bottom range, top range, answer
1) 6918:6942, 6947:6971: 1.07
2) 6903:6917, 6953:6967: 1.10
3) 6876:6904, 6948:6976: 1.15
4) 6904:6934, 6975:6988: 1.07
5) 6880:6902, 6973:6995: 1.13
